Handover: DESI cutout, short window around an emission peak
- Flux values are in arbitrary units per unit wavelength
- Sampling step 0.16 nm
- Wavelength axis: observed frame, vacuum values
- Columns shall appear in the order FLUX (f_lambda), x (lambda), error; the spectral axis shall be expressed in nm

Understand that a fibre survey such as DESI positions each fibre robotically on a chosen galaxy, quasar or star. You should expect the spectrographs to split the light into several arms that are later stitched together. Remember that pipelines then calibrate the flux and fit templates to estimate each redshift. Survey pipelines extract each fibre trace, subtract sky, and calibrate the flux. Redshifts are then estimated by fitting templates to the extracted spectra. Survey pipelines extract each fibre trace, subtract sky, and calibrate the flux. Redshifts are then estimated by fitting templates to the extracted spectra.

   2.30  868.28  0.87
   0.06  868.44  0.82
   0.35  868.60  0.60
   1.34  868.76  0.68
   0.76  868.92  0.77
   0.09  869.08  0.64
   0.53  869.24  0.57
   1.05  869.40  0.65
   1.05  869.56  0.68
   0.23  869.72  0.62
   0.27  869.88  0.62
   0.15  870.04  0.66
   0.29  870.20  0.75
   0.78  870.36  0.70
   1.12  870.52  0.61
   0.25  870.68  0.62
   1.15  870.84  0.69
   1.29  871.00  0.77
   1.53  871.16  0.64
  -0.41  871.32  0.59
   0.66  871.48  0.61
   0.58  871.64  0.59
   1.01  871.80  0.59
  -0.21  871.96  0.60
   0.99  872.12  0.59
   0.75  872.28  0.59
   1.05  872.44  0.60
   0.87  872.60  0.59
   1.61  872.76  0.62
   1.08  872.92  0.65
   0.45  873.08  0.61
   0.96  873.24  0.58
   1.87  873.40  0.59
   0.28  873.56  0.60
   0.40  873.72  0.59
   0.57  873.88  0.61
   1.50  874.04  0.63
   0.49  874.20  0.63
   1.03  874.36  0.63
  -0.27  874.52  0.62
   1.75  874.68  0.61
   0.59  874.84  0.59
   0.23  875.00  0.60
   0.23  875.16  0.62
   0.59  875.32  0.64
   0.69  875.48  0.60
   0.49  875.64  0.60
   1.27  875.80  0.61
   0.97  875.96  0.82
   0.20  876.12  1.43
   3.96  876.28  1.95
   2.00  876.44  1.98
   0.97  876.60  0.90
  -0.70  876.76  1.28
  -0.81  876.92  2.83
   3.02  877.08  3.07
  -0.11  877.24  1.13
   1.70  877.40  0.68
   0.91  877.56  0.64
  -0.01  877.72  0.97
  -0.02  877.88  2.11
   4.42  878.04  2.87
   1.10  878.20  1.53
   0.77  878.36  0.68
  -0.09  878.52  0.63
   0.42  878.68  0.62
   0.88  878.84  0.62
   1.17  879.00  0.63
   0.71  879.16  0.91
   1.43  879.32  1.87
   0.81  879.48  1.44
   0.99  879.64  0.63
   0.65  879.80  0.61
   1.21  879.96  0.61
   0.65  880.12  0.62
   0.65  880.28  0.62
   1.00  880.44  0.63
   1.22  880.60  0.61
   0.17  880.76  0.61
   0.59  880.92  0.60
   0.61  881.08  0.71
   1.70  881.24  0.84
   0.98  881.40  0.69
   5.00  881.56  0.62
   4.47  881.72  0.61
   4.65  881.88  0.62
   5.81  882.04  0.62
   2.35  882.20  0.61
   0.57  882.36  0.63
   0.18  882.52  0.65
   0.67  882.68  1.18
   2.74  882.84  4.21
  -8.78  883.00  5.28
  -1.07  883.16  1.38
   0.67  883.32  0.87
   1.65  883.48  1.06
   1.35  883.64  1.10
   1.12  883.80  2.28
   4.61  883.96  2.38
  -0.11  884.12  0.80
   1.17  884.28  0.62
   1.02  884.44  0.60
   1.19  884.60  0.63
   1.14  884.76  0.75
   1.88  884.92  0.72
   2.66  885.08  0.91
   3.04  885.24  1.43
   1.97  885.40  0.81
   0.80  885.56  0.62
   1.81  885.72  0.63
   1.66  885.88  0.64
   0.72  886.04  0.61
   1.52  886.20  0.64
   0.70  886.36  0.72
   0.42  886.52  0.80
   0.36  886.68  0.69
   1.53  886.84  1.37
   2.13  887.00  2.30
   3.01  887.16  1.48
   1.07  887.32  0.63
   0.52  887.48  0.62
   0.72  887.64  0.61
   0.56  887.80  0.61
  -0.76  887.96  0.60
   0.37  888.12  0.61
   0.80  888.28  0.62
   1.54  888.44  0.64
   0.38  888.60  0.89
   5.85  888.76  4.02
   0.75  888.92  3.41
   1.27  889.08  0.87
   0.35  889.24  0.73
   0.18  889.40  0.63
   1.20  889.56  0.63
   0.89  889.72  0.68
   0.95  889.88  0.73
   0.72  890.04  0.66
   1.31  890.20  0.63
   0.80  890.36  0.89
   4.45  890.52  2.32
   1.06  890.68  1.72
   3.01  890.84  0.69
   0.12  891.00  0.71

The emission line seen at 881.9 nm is H-beta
